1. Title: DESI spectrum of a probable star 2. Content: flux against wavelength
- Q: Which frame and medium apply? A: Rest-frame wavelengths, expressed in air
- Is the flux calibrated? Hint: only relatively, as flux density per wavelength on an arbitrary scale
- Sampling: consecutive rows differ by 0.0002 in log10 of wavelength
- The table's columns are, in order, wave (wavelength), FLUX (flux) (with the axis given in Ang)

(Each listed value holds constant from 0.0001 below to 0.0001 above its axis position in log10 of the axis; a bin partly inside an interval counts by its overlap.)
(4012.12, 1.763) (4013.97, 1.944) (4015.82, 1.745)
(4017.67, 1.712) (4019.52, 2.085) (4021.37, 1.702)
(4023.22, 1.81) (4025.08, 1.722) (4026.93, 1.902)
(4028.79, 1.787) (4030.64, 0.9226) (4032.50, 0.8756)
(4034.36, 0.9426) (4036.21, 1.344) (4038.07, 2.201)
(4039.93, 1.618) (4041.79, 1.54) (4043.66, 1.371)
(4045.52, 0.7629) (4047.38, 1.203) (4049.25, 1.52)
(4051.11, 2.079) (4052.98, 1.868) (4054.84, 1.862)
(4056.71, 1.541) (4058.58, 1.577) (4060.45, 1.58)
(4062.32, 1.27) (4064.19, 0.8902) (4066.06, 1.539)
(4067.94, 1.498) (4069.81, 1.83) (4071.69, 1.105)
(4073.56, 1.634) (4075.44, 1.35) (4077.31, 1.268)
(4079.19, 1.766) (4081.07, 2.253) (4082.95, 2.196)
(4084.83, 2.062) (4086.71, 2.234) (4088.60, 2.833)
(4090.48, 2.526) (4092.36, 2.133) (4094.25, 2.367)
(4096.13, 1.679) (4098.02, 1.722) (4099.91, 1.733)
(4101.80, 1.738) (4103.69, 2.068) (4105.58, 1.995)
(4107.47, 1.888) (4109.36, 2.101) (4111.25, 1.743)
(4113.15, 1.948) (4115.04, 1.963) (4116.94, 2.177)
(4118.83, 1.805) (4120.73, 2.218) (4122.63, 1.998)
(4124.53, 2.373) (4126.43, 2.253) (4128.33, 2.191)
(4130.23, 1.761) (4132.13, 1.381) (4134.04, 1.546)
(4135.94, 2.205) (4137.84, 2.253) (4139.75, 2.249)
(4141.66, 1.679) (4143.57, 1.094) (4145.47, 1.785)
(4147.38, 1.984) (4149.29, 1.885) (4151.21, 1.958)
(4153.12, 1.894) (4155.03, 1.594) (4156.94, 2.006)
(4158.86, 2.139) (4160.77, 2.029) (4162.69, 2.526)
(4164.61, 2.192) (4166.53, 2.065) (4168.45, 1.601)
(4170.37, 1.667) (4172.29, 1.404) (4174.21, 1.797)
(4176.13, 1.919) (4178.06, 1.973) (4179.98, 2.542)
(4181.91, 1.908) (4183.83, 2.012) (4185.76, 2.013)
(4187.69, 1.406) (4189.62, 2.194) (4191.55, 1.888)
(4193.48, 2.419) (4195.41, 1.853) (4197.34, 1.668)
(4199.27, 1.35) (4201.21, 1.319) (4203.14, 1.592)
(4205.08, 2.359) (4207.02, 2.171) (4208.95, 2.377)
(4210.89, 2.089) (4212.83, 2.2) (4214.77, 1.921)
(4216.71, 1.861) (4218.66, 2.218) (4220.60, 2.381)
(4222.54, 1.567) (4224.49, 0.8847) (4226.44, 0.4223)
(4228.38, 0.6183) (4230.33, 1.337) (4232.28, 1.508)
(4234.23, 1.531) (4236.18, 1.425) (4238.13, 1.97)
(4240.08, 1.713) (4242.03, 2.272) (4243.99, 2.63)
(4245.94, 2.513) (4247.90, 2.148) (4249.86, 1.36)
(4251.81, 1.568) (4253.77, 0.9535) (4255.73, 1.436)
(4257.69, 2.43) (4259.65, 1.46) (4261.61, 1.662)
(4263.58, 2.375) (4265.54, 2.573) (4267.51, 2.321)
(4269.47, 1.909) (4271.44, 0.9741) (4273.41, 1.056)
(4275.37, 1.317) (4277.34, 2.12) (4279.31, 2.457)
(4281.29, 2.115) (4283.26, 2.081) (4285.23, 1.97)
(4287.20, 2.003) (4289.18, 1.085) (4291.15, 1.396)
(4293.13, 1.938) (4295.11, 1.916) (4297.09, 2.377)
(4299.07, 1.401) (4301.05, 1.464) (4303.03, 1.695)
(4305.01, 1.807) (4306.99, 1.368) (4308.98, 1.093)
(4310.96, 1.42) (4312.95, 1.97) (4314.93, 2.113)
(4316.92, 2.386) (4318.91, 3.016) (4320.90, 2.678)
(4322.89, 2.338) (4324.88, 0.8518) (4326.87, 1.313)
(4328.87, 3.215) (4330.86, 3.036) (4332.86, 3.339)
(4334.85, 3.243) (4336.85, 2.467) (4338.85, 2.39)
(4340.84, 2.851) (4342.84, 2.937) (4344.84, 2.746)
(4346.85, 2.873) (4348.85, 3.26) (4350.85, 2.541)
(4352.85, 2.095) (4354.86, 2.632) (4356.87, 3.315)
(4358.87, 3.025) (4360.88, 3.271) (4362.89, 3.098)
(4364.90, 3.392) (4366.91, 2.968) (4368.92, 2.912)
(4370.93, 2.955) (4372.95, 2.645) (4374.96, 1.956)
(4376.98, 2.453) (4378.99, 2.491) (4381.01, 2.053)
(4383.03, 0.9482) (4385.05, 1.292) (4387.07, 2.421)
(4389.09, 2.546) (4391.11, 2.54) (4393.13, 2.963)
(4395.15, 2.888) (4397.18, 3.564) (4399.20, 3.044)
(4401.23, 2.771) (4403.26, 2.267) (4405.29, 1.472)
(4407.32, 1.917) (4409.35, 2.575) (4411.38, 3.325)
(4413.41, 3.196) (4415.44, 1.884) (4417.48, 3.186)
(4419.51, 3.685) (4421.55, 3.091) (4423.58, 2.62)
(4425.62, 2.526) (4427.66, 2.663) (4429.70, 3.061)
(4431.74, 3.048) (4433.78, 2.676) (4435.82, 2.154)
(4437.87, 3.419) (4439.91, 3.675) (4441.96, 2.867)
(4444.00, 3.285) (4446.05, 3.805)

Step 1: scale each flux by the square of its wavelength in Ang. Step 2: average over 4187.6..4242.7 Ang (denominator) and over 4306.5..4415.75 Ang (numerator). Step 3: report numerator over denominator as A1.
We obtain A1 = 1.55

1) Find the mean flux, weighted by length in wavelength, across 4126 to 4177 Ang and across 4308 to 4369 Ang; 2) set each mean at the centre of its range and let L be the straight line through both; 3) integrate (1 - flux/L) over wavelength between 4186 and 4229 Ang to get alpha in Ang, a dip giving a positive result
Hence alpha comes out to 6.6 Ang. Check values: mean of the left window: 1.89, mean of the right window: 2.6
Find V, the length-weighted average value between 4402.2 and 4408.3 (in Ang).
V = 1.89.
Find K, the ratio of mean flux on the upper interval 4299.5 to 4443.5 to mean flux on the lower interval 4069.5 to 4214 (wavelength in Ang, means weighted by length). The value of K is 1.32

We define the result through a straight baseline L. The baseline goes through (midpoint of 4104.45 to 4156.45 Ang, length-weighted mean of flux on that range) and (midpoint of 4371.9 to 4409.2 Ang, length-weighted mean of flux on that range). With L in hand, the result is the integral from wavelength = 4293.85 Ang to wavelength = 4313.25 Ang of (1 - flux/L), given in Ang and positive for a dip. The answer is 4.96 Ang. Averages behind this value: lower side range 1.92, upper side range 2.35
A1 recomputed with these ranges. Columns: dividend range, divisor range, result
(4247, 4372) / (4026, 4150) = 1.39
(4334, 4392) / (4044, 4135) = 1.65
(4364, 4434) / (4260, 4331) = 1.45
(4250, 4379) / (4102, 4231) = 1.27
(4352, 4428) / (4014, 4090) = 1.90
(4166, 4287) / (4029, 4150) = 1.10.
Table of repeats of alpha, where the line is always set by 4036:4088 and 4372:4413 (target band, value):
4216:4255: 7.6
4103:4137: -4.3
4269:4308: 8.0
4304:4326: 3.2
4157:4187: -1.6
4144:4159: -0.2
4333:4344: -2.6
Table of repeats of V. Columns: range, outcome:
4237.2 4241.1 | 1.85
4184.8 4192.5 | 1.87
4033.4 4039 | 1.49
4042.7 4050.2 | 1.22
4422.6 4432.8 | 2.78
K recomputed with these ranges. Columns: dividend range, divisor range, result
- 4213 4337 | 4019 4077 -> 1.24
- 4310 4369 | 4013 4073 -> 1.72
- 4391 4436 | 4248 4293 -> 1.56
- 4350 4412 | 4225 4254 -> 1.61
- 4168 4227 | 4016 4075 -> 1.21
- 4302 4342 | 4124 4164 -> 1.15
